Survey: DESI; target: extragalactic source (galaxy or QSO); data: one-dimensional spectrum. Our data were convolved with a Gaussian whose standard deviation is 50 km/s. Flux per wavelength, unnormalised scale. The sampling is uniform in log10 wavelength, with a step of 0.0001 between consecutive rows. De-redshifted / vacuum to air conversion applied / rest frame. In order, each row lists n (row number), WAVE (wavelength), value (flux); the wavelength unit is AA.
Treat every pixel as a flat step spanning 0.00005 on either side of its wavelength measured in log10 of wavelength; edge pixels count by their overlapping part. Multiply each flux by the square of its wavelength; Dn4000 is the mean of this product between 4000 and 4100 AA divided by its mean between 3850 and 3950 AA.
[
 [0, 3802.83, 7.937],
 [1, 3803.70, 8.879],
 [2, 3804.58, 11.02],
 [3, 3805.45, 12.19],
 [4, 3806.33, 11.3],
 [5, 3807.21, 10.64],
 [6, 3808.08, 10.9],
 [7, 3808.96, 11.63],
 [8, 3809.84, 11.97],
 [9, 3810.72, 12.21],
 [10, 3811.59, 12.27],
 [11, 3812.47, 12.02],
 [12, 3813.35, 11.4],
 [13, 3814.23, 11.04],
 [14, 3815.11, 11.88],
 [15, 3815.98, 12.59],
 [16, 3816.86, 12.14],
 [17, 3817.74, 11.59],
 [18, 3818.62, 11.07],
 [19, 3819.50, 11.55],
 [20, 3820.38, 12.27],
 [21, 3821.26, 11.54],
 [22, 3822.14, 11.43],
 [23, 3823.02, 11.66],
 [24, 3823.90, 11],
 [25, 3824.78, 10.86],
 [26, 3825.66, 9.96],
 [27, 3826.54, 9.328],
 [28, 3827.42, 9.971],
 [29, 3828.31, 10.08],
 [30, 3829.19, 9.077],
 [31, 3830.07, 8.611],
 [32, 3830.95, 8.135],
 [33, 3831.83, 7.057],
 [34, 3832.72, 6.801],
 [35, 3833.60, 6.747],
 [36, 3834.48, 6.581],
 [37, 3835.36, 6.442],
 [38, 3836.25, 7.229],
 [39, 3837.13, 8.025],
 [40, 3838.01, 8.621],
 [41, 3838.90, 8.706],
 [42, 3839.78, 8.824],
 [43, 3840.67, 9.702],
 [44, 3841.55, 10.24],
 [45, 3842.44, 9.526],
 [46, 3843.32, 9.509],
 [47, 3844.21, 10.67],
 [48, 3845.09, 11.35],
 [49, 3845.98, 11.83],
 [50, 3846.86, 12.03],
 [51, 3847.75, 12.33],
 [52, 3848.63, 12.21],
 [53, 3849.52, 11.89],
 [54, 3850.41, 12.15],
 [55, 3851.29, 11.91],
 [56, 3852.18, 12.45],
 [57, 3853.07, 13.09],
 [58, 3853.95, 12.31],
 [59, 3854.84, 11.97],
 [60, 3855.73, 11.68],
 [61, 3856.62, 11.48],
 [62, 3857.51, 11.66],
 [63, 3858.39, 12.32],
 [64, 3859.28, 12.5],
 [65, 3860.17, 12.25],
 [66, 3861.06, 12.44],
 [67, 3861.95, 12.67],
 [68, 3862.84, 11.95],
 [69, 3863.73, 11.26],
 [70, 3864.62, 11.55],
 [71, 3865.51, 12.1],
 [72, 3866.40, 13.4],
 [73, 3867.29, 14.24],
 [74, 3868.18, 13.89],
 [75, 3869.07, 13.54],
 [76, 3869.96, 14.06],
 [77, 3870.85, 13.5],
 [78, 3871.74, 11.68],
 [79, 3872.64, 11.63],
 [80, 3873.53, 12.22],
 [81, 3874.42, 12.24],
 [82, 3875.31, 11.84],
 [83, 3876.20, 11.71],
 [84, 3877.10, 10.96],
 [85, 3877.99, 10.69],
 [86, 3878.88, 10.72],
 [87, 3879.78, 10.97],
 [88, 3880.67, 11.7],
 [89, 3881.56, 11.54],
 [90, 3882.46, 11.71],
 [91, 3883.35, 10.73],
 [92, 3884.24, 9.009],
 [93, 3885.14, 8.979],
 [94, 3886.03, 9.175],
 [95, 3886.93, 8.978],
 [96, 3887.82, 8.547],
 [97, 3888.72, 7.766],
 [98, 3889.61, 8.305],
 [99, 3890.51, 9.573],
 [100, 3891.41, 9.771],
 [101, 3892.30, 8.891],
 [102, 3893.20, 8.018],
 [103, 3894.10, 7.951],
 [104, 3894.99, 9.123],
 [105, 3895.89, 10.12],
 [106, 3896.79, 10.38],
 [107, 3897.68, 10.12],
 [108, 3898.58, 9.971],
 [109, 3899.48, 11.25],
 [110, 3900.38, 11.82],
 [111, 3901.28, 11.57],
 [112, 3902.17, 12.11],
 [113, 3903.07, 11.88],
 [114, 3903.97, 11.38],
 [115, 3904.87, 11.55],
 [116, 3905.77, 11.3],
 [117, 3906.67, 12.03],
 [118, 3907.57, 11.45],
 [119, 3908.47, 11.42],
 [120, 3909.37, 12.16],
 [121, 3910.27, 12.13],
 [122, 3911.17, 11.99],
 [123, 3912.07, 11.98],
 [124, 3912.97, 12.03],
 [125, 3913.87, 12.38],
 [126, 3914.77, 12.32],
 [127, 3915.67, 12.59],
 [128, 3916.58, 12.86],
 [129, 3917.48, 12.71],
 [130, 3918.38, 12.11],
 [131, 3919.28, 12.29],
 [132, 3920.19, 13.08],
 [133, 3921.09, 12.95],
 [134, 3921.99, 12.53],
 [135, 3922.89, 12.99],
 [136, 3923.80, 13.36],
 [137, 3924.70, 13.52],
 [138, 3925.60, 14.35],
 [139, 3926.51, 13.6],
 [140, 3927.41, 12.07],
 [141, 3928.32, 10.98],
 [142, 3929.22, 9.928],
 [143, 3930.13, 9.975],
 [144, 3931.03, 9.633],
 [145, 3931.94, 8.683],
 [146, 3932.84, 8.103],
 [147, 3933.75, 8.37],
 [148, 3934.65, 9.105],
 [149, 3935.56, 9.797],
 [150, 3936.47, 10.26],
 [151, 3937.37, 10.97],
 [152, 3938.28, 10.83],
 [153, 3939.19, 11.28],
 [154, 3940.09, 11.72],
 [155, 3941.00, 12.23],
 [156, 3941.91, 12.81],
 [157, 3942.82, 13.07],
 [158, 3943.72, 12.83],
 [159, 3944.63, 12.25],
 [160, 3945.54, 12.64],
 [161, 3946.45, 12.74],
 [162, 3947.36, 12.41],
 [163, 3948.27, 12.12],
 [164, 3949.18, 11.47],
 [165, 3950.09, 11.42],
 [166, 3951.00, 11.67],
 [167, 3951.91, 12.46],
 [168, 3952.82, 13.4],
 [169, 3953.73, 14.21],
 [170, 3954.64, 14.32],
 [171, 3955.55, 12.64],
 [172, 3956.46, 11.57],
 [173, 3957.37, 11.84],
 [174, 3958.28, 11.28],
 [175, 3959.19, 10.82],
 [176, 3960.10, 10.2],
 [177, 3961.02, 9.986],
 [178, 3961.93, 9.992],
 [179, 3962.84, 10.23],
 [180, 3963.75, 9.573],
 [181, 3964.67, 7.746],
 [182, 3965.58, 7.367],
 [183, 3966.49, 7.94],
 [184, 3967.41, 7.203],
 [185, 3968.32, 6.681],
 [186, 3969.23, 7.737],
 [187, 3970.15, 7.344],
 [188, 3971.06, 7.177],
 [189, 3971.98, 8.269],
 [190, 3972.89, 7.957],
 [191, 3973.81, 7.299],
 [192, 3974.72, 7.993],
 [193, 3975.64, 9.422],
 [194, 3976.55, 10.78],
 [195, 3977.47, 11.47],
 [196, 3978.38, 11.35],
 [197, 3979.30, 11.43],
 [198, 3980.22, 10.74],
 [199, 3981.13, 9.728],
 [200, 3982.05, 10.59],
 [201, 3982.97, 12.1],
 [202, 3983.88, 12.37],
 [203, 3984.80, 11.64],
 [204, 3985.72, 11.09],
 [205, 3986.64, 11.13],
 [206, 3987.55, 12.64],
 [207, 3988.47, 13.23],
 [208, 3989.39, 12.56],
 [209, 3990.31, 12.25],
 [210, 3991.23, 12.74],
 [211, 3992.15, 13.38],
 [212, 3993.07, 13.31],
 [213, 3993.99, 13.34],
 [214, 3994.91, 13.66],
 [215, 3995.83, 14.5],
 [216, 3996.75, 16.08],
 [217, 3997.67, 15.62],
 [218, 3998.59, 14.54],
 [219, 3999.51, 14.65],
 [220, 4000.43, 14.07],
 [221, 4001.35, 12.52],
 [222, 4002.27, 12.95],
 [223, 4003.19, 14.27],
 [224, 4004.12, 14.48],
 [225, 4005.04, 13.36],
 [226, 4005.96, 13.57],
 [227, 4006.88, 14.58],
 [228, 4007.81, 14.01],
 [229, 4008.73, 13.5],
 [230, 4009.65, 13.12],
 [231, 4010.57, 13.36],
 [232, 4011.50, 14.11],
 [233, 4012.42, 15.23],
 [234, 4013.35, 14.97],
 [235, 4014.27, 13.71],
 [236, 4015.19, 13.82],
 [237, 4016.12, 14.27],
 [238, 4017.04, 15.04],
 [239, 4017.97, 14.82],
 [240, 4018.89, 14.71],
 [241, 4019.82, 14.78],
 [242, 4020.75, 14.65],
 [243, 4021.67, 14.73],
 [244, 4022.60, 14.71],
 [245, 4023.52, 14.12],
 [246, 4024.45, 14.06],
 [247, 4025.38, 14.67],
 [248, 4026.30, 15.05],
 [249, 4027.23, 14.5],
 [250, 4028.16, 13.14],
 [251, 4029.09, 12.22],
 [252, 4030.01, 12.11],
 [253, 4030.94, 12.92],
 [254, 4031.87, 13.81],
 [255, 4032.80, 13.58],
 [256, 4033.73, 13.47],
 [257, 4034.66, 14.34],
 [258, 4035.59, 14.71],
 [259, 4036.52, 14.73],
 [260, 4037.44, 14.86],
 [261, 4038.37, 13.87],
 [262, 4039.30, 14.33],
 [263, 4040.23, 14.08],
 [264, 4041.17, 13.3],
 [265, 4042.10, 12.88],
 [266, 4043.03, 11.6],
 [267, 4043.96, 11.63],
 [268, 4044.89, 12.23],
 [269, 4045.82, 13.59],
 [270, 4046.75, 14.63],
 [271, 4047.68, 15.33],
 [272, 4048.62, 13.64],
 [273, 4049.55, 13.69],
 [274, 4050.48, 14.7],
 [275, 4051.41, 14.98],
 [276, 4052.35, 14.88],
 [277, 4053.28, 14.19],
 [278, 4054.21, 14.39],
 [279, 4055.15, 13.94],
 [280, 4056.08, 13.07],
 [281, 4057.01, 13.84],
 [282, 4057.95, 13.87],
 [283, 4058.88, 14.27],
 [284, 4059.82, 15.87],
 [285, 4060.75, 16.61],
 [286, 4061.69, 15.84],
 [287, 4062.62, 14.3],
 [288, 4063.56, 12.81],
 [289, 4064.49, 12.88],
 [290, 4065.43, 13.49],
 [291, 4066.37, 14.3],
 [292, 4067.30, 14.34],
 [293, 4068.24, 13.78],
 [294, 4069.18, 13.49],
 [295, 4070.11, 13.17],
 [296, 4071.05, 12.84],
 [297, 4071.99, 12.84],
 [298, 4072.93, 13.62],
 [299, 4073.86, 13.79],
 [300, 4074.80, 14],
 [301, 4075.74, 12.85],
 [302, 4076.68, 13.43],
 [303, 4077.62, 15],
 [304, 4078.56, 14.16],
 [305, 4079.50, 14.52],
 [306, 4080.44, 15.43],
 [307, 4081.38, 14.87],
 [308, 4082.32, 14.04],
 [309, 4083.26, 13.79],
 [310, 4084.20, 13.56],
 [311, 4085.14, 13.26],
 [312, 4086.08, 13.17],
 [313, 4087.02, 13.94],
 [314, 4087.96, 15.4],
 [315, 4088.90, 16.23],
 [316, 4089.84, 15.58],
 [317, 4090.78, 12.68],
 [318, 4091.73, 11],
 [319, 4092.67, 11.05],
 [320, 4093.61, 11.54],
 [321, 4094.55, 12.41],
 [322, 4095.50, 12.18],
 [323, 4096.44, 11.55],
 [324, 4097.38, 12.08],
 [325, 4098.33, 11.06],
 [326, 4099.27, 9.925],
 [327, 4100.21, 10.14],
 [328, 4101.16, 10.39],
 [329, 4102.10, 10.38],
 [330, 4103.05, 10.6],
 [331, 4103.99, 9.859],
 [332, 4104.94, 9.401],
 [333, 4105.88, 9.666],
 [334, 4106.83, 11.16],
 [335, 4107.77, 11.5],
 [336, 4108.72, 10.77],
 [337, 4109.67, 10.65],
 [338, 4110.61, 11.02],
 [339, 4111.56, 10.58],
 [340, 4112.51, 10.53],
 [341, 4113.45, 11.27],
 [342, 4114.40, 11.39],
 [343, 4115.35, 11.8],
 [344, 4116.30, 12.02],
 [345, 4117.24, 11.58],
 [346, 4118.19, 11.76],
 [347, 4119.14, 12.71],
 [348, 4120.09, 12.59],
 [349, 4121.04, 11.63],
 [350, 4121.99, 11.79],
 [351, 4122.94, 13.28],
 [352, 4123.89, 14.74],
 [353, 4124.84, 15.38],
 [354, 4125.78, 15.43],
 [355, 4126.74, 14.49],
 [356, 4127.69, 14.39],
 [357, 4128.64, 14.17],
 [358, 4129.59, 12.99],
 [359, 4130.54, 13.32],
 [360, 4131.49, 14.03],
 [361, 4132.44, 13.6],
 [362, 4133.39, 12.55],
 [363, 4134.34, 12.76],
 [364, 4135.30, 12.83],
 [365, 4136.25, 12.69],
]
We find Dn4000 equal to 1.3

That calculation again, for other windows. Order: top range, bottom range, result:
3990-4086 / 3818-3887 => 1.41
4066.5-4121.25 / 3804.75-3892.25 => 1.29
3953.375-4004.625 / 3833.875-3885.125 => 1.06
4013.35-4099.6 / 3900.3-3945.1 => 1.26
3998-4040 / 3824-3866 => 1.47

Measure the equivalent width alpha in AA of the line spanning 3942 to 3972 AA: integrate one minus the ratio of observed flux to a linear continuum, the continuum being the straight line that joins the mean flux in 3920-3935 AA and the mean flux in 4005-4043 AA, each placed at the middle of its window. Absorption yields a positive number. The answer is 3.4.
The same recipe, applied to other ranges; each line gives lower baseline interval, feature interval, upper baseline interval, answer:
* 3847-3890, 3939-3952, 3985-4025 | 0.67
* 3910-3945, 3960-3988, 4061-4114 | 5.62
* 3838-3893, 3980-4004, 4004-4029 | 1.39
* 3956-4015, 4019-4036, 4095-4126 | -3.49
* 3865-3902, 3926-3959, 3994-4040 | 2.13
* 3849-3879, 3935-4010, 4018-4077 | 9.27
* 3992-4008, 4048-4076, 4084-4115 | -3.22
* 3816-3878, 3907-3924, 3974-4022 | -0.58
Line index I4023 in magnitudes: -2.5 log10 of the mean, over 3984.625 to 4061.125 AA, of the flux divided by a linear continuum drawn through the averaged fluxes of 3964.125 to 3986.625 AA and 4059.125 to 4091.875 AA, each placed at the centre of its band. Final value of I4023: -0.203 mag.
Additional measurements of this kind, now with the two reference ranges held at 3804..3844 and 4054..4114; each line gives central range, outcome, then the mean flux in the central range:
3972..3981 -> 0.202 mag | 9.76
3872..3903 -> 0.050 mag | 10.3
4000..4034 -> -0.151 mag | 14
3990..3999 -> -0.171 mag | 14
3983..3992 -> -0.033 mag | 12.2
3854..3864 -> -0.146 mag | 12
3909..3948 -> -0.051 mag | 11.8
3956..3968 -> 0.200 mag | 9.64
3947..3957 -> -0.093 mag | 12.5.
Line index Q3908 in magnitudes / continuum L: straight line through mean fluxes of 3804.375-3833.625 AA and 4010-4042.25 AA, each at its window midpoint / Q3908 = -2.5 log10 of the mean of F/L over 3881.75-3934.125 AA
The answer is 0.11 mag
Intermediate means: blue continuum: 10.8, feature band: 11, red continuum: 14.1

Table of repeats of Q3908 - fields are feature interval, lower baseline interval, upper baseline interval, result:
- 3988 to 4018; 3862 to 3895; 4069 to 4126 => -0.177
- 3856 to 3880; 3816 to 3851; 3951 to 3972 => -0.214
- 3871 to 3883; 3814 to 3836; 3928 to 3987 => -0.138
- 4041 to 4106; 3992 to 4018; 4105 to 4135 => -0.014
